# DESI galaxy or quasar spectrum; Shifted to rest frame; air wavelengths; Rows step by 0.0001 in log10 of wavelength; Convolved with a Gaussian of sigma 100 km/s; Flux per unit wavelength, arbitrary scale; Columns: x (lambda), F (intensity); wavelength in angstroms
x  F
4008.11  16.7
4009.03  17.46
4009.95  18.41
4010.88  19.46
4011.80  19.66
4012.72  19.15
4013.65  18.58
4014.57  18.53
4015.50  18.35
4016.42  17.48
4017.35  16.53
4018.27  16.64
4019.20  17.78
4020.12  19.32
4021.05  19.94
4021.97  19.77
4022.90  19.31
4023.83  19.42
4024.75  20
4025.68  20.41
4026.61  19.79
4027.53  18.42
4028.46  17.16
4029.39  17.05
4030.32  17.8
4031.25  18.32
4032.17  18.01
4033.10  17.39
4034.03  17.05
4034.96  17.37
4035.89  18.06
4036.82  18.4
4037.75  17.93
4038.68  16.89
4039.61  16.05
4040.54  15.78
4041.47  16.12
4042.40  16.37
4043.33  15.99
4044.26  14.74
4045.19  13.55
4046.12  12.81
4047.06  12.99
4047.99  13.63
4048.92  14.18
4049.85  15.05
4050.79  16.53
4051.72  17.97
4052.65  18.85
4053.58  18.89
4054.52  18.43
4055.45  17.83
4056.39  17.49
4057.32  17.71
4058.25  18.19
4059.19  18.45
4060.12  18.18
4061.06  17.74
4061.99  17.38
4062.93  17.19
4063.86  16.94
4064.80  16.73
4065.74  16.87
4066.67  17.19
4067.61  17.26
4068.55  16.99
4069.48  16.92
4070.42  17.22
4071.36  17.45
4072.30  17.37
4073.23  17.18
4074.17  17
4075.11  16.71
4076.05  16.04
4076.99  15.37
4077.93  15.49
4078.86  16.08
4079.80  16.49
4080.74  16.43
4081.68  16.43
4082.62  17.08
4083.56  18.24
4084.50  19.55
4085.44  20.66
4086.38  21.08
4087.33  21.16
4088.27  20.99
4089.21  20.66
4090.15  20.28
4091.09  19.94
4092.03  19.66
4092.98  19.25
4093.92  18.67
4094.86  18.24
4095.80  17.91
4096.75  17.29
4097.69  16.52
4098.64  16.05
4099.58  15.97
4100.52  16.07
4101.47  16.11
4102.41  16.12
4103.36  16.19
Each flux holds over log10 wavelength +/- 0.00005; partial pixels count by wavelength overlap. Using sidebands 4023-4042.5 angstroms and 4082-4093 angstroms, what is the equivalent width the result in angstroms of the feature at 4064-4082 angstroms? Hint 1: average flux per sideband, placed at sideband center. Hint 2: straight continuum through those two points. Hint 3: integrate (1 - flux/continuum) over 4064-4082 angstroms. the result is 2.43 angstroms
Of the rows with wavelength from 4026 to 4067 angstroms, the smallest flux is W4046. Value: 12.81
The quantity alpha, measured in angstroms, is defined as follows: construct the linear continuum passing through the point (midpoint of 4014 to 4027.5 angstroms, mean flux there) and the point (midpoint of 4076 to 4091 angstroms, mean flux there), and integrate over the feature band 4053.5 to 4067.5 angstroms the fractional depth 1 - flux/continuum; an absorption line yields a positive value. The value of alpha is 0.67 angstroms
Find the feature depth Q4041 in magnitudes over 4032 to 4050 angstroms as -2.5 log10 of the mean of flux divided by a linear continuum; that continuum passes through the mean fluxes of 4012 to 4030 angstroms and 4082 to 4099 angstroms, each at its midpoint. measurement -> 0.18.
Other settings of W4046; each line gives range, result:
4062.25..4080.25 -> 15.37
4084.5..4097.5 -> 17.29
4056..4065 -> 16.73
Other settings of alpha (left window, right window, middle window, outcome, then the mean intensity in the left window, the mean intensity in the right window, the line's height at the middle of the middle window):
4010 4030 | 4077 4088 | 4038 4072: 3.08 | 18.7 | 18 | 18.3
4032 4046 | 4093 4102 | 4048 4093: -2.34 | 16.5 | 17.1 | 16.8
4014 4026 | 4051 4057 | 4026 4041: 0.71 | 18.7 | 18.2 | 18.5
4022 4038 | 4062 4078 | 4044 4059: 1.11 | 18.4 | 16.9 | 17.6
